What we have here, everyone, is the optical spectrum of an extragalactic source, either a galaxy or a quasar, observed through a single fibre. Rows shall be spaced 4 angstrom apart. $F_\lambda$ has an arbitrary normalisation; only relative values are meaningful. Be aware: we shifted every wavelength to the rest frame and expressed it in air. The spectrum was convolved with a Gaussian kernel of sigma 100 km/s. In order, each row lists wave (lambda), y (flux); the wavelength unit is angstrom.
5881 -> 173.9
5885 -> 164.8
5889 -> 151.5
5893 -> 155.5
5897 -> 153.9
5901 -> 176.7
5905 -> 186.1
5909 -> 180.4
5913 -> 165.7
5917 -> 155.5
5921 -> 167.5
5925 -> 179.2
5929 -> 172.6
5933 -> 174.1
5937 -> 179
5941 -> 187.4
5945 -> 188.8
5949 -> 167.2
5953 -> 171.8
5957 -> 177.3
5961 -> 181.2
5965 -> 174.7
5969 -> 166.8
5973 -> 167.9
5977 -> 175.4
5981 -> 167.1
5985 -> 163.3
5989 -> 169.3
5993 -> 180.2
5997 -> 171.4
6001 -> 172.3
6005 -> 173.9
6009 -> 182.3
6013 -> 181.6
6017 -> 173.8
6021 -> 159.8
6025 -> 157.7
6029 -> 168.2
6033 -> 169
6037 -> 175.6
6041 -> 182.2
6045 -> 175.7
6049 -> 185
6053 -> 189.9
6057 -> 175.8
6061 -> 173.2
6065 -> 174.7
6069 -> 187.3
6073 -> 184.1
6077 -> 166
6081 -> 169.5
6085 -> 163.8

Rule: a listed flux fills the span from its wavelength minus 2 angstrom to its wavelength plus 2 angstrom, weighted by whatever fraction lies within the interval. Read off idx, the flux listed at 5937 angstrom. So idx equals 179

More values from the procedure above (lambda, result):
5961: 181.2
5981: 167.1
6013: 181.6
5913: 165.7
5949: 167.2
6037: 175.6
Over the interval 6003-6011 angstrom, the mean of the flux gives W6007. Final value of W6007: 178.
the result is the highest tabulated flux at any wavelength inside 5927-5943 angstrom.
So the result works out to 187.4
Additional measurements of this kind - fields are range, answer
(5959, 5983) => 181.2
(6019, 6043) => 182.2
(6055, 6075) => 187.3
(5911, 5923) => 167.5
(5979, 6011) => 182.3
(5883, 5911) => 186.1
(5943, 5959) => 188.8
